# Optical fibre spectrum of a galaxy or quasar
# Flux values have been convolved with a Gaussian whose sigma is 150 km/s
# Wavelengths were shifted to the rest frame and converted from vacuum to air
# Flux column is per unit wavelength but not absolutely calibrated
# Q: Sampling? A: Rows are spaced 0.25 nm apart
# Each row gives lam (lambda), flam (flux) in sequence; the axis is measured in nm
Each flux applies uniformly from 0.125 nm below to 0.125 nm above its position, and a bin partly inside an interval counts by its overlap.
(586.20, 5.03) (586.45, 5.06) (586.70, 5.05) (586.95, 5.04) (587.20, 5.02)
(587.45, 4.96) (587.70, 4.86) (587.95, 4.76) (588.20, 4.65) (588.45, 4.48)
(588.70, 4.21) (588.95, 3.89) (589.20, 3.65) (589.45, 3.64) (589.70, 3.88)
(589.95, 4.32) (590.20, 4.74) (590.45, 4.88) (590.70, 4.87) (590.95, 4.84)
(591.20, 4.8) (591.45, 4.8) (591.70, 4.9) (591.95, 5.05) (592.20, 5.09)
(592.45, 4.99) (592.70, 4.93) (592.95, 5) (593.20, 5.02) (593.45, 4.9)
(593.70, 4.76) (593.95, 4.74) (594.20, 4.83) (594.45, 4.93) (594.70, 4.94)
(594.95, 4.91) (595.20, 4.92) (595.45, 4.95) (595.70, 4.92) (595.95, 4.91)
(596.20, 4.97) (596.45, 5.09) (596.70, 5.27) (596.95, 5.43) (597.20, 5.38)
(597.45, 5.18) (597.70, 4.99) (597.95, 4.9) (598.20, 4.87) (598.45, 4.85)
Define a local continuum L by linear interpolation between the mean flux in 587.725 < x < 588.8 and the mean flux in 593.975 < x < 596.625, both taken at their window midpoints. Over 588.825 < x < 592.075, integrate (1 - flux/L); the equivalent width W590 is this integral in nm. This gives 0.14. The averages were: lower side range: 4.56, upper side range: 4.94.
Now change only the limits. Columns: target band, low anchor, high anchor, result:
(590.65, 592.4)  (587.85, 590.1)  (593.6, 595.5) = -0.17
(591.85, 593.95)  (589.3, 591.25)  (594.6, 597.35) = -0.09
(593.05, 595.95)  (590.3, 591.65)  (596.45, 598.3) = 0.07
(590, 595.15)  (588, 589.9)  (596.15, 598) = -0.36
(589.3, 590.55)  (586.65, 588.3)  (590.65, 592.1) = 0.16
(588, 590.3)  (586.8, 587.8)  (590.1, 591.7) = 0.34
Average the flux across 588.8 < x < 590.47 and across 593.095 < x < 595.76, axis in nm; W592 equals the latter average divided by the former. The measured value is 1.2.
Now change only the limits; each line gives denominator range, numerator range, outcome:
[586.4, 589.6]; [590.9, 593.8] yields 1.08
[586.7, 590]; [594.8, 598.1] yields 1.14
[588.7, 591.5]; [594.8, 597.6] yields 1.16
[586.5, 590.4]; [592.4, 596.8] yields 1.10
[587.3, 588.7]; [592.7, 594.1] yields 1.04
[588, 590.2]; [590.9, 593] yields 1.19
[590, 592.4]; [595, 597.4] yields 1.04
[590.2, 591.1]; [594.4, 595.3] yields 1.02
